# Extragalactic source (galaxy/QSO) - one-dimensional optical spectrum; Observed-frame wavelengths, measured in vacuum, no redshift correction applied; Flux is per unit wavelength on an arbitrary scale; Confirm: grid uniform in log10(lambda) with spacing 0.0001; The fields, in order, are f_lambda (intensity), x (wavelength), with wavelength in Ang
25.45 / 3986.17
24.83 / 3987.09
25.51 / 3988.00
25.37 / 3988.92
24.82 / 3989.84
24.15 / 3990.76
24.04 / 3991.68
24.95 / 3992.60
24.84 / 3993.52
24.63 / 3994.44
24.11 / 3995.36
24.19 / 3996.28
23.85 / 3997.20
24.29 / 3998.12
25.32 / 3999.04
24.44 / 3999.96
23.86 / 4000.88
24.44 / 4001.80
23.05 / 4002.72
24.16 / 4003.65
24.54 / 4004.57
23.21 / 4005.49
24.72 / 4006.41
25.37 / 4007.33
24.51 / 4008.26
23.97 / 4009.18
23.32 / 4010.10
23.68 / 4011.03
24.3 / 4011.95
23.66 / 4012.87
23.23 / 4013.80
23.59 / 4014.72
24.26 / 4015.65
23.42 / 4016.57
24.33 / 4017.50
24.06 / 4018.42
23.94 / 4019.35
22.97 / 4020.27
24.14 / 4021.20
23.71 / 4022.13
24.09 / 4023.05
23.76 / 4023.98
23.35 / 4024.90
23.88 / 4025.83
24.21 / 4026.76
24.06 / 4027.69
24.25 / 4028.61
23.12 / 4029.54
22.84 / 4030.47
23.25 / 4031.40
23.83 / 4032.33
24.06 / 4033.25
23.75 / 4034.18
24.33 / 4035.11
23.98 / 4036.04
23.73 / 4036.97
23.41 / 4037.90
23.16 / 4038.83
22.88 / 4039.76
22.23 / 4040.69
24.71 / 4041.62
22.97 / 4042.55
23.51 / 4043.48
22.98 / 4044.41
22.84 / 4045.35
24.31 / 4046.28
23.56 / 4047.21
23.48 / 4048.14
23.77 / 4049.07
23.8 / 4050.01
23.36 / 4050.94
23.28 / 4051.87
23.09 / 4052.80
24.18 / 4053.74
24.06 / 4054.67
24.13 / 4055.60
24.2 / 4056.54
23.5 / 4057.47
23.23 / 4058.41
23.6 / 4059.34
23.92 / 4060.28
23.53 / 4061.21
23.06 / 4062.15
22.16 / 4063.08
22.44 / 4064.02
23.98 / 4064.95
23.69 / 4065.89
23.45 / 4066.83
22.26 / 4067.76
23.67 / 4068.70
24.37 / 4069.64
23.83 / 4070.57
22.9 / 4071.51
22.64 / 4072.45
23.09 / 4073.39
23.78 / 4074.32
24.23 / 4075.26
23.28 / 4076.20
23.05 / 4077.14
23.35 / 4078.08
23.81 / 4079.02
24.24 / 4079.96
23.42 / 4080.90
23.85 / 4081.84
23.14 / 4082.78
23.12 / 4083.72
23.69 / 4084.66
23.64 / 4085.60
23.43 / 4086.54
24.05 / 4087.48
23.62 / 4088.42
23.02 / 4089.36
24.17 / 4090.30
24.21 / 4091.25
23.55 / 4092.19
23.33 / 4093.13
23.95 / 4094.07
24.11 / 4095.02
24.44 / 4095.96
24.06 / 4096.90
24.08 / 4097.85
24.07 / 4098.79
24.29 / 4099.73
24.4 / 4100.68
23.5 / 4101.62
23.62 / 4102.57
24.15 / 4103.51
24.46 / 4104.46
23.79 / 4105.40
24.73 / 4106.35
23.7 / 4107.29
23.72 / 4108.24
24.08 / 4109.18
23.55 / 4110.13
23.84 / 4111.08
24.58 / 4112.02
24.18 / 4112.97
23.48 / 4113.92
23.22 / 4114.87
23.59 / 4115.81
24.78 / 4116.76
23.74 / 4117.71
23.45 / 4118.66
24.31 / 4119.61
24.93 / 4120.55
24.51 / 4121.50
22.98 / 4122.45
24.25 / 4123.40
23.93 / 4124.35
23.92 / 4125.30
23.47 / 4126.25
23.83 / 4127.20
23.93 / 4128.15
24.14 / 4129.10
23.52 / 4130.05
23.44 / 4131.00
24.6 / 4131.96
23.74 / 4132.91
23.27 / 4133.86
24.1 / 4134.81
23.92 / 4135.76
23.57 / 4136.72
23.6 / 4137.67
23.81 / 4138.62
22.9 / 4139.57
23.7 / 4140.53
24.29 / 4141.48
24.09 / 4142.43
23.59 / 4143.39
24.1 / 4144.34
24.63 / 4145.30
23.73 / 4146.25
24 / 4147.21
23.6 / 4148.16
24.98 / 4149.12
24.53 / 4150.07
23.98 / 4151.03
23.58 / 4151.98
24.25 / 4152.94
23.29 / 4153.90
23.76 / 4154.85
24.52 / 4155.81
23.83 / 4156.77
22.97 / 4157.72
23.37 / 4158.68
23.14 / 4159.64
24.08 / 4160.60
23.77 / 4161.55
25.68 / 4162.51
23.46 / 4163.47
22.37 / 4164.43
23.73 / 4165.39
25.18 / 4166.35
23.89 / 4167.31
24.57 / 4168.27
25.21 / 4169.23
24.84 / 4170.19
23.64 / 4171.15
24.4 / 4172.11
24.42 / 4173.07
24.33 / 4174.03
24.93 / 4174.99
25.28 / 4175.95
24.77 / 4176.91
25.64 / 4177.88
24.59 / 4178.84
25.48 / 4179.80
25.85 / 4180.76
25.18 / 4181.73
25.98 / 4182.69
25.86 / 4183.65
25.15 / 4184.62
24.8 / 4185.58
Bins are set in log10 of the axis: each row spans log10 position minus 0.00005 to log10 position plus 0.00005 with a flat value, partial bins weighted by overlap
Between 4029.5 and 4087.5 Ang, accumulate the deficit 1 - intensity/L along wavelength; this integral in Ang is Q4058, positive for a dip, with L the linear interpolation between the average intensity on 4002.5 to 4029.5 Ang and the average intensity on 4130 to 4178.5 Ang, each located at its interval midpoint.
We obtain 1.12 Ang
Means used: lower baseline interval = 23.9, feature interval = 23.5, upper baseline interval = 24.1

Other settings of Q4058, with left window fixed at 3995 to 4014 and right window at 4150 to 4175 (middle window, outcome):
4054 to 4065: 0.3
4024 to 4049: 0.6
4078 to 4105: 0.3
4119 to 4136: 0.1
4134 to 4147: 0.1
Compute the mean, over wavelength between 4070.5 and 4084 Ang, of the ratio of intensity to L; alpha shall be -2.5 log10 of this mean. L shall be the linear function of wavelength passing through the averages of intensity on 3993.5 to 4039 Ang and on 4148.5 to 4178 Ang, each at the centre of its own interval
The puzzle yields 0.03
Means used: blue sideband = 23.9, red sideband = 24.2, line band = 23.4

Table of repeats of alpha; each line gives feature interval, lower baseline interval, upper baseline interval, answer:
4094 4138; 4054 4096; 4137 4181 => -0.004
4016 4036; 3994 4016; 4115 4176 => 0.014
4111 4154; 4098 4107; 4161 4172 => 0.011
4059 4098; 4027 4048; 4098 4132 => 0.010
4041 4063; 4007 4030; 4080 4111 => 0.013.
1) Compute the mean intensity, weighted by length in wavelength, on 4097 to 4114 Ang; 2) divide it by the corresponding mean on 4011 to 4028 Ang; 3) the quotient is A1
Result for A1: 1.01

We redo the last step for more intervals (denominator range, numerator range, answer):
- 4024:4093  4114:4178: 1.02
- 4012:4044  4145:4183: 1.03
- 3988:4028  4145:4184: 1.01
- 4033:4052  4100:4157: 1.02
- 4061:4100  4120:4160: 1.01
